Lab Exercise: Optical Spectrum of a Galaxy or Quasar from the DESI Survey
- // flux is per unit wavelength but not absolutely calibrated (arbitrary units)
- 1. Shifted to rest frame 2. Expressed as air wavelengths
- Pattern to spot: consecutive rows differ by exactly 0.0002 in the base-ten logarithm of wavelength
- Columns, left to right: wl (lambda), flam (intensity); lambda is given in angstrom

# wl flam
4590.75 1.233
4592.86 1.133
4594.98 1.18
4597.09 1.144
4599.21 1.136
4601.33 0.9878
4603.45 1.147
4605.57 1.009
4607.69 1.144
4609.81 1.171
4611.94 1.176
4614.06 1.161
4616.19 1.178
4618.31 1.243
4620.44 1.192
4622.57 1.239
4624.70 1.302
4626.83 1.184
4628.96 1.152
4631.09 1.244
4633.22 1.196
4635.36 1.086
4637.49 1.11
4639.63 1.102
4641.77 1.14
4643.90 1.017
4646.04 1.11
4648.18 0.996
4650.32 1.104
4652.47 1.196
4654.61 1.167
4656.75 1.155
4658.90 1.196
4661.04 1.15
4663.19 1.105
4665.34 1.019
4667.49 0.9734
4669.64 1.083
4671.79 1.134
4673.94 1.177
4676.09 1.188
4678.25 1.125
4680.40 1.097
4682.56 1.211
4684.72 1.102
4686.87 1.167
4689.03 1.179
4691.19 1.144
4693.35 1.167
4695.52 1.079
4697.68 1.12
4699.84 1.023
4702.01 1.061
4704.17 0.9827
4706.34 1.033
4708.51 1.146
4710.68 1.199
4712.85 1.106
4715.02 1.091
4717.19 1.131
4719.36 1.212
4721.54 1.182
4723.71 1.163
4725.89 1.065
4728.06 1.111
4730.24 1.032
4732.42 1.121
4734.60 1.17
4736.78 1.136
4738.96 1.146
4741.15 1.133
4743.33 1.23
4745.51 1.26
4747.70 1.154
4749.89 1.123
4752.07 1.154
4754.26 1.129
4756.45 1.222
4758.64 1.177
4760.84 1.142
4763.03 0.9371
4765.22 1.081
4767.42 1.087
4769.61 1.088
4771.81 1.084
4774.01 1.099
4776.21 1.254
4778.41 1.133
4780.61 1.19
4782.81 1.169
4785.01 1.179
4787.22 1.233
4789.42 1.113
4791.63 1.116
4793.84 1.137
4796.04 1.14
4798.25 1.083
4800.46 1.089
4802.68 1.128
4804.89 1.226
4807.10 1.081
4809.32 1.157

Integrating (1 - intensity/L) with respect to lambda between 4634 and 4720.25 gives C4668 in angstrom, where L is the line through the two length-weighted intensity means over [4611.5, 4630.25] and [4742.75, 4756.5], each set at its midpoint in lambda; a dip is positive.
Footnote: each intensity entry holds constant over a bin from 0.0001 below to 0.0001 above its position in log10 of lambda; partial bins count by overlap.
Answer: 5.6 angstrom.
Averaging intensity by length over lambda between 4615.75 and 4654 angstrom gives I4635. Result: 1.15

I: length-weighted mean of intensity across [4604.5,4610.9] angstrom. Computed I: 1.11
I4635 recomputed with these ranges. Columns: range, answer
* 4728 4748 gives 1.15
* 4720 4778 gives 1.13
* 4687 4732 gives 1.11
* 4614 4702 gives 1.14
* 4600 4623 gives 1.15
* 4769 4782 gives 1.14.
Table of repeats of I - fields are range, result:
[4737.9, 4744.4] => 1.17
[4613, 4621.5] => 1.19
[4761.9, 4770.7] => 1.05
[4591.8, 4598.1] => 1.15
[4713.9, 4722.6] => 1.15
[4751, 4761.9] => 1.16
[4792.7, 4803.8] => 1.12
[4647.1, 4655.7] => 1.12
